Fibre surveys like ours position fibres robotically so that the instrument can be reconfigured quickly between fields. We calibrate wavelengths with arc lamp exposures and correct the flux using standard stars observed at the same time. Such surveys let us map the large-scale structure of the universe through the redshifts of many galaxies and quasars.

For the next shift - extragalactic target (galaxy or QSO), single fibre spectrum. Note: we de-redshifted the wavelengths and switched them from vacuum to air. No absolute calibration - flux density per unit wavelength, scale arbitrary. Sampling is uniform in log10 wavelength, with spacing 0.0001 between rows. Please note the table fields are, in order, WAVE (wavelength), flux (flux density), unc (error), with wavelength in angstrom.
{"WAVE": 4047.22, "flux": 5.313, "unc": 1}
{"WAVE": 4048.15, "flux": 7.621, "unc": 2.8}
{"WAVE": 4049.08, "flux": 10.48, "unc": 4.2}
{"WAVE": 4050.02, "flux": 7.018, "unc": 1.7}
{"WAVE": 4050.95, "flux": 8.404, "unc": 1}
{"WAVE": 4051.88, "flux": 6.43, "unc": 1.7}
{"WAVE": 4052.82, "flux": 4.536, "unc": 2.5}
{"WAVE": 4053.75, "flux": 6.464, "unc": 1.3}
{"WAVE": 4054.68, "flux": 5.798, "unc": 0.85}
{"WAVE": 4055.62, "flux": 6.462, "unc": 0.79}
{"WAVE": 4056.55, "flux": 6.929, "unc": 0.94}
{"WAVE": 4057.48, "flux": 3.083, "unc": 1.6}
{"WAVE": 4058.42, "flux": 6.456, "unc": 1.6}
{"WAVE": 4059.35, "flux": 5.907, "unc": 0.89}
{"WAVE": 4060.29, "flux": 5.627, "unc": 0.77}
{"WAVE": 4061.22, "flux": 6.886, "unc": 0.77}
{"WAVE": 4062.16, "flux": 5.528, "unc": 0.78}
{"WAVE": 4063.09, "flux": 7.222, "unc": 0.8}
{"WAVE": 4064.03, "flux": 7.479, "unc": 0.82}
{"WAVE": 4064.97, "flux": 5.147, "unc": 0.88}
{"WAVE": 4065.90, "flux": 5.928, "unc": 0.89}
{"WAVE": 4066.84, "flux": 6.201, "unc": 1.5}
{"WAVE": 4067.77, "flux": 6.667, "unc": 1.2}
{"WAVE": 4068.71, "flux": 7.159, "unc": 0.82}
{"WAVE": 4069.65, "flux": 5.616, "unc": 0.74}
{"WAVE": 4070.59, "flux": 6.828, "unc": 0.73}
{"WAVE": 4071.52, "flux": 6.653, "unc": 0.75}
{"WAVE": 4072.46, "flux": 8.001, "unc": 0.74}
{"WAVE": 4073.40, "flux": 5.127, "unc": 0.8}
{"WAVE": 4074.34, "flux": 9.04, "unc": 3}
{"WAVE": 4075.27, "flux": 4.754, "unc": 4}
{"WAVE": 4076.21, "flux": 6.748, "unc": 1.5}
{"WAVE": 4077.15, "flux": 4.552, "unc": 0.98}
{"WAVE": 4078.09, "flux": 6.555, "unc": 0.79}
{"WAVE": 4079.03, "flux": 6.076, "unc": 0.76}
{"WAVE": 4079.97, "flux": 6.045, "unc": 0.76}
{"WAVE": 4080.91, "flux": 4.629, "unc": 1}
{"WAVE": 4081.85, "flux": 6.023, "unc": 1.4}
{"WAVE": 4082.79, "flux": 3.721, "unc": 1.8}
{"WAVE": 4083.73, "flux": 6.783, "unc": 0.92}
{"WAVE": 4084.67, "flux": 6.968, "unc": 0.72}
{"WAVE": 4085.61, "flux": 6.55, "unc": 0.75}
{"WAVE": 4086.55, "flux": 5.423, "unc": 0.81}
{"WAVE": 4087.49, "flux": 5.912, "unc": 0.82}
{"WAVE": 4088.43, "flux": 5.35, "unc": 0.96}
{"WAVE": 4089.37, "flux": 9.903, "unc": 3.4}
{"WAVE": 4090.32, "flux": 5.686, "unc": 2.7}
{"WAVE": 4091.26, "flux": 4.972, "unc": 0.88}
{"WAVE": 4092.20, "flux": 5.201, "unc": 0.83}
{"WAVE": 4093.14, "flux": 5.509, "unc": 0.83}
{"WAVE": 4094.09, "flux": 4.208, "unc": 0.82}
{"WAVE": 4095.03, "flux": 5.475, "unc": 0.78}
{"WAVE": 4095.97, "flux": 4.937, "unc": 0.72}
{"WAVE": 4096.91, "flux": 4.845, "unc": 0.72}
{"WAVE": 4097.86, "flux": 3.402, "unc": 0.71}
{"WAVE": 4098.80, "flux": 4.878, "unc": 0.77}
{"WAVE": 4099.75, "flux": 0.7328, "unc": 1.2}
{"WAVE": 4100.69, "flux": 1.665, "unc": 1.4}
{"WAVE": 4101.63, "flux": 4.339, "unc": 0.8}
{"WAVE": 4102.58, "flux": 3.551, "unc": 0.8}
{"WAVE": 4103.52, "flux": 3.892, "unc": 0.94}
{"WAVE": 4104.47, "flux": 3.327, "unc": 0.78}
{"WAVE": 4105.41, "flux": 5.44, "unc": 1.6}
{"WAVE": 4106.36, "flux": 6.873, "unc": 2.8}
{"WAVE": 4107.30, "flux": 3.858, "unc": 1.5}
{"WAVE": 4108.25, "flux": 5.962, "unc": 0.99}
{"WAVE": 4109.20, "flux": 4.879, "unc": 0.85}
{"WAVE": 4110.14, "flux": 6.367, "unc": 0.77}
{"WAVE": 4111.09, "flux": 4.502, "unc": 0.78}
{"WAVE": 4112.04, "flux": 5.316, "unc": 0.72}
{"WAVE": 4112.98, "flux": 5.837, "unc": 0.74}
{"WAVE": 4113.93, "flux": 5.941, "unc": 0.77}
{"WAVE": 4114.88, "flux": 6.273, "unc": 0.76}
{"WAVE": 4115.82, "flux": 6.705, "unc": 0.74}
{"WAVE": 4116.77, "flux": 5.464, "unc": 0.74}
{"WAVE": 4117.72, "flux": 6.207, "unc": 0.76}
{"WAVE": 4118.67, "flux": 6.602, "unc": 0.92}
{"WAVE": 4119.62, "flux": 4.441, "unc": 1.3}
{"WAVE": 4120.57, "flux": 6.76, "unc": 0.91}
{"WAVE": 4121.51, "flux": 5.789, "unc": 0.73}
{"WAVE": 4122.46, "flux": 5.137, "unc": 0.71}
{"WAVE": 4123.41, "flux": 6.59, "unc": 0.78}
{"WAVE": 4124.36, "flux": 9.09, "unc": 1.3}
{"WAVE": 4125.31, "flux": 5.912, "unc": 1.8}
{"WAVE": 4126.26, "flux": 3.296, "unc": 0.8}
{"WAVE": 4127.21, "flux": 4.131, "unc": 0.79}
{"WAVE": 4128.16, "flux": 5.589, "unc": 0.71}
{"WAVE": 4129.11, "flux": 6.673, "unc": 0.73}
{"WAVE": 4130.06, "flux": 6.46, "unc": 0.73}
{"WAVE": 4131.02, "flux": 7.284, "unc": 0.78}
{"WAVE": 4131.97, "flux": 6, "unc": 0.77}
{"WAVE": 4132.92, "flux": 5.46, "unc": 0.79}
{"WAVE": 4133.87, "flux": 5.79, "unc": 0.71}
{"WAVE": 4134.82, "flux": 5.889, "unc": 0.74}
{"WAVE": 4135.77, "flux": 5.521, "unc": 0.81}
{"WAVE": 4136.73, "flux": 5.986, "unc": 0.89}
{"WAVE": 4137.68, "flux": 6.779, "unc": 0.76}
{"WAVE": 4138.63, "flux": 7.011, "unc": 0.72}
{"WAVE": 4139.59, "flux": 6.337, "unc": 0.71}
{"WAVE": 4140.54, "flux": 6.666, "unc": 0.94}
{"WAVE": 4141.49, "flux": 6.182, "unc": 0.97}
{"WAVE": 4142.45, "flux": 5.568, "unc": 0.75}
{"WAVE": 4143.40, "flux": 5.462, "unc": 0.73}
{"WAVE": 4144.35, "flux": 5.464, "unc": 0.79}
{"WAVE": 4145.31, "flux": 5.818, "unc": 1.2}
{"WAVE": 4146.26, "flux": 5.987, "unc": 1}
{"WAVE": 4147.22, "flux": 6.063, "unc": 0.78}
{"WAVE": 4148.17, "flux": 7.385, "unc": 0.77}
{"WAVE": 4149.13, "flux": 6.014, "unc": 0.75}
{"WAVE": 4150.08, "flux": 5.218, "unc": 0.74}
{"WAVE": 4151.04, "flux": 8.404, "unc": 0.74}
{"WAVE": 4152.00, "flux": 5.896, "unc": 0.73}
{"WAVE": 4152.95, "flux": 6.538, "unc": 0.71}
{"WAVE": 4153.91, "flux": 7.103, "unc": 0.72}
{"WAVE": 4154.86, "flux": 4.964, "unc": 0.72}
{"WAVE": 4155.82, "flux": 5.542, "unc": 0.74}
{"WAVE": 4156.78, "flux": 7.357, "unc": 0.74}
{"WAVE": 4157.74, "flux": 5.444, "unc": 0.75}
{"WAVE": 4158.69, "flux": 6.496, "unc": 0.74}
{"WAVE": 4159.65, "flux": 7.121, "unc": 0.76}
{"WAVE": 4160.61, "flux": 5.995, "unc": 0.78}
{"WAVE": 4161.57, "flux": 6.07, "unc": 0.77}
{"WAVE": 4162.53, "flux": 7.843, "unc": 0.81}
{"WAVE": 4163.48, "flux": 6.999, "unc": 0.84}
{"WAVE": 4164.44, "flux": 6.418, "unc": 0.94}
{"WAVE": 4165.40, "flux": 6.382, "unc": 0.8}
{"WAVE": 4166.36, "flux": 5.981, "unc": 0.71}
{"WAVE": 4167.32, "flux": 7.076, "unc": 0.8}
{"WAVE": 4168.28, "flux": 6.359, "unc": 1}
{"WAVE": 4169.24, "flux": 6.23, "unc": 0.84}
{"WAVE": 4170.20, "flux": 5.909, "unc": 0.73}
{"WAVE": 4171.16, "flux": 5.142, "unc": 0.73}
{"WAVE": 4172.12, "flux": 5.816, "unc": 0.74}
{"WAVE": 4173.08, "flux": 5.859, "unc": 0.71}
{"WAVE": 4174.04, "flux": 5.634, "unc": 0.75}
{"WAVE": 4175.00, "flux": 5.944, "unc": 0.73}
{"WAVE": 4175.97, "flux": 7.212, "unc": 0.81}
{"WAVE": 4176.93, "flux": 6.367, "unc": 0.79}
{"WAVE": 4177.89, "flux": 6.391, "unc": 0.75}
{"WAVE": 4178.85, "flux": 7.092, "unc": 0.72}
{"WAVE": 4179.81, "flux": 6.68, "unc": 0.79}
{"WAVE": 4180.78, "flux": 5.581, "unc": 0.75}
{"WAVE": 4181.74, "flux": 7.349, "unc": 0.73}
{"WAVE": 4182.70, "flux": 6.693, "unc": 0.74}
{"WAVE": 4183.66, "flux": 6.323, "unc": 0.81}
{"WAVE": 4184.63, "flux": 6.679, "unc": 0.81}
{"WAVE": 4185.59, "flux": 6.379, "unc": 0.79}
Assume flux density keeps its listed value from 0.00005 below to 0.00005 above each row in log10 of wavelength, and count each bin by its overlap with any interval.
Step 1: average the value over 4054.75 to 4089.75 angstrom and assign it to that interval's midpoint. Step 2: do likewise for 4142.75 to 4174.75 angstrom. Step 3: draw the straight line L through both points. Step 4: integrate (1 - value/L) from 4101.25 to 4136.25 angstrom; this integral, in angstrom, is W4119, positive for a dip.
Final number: 3.48 angstrom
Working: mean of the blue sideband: 6.2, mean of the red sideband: 6.24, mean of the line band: 5.6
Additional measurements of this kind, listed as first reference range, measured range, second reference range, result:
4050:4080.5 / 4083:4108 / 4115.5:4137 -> 4.6 angstrom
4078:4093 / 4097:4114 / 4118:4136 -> 4.2 angstrom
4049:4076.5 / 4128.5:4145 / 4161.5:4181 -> 0.6 angstrom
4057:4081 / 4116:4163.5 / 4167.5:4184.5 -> 0.8 angstrom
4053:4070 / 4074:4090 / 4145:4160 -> 0.0 angstrom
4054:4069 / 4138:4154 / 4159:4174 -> 0.0 angstrom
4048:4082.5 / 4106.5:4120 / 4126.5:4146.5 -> 1.0 angstrom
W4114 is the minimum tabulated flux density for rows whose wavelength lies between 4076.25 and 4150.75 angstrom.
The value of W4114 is 0.7328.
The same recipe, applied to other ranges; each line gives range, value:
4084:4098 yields 3.402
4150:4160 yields 4.964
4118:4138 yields 3.296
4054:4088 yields 3.083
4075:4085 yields 3.721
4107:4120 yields 3.858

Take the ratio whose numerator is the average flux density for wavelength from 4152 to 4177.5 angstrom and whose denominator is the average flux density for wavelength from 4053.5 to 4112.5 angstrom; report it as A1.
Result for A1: 1.13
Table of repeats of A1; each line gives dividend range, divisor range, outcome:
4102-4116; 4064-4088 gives 0.85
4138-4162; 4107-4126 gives 1.06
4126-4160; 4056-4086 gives 0.99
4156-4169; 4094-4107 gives 1.59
